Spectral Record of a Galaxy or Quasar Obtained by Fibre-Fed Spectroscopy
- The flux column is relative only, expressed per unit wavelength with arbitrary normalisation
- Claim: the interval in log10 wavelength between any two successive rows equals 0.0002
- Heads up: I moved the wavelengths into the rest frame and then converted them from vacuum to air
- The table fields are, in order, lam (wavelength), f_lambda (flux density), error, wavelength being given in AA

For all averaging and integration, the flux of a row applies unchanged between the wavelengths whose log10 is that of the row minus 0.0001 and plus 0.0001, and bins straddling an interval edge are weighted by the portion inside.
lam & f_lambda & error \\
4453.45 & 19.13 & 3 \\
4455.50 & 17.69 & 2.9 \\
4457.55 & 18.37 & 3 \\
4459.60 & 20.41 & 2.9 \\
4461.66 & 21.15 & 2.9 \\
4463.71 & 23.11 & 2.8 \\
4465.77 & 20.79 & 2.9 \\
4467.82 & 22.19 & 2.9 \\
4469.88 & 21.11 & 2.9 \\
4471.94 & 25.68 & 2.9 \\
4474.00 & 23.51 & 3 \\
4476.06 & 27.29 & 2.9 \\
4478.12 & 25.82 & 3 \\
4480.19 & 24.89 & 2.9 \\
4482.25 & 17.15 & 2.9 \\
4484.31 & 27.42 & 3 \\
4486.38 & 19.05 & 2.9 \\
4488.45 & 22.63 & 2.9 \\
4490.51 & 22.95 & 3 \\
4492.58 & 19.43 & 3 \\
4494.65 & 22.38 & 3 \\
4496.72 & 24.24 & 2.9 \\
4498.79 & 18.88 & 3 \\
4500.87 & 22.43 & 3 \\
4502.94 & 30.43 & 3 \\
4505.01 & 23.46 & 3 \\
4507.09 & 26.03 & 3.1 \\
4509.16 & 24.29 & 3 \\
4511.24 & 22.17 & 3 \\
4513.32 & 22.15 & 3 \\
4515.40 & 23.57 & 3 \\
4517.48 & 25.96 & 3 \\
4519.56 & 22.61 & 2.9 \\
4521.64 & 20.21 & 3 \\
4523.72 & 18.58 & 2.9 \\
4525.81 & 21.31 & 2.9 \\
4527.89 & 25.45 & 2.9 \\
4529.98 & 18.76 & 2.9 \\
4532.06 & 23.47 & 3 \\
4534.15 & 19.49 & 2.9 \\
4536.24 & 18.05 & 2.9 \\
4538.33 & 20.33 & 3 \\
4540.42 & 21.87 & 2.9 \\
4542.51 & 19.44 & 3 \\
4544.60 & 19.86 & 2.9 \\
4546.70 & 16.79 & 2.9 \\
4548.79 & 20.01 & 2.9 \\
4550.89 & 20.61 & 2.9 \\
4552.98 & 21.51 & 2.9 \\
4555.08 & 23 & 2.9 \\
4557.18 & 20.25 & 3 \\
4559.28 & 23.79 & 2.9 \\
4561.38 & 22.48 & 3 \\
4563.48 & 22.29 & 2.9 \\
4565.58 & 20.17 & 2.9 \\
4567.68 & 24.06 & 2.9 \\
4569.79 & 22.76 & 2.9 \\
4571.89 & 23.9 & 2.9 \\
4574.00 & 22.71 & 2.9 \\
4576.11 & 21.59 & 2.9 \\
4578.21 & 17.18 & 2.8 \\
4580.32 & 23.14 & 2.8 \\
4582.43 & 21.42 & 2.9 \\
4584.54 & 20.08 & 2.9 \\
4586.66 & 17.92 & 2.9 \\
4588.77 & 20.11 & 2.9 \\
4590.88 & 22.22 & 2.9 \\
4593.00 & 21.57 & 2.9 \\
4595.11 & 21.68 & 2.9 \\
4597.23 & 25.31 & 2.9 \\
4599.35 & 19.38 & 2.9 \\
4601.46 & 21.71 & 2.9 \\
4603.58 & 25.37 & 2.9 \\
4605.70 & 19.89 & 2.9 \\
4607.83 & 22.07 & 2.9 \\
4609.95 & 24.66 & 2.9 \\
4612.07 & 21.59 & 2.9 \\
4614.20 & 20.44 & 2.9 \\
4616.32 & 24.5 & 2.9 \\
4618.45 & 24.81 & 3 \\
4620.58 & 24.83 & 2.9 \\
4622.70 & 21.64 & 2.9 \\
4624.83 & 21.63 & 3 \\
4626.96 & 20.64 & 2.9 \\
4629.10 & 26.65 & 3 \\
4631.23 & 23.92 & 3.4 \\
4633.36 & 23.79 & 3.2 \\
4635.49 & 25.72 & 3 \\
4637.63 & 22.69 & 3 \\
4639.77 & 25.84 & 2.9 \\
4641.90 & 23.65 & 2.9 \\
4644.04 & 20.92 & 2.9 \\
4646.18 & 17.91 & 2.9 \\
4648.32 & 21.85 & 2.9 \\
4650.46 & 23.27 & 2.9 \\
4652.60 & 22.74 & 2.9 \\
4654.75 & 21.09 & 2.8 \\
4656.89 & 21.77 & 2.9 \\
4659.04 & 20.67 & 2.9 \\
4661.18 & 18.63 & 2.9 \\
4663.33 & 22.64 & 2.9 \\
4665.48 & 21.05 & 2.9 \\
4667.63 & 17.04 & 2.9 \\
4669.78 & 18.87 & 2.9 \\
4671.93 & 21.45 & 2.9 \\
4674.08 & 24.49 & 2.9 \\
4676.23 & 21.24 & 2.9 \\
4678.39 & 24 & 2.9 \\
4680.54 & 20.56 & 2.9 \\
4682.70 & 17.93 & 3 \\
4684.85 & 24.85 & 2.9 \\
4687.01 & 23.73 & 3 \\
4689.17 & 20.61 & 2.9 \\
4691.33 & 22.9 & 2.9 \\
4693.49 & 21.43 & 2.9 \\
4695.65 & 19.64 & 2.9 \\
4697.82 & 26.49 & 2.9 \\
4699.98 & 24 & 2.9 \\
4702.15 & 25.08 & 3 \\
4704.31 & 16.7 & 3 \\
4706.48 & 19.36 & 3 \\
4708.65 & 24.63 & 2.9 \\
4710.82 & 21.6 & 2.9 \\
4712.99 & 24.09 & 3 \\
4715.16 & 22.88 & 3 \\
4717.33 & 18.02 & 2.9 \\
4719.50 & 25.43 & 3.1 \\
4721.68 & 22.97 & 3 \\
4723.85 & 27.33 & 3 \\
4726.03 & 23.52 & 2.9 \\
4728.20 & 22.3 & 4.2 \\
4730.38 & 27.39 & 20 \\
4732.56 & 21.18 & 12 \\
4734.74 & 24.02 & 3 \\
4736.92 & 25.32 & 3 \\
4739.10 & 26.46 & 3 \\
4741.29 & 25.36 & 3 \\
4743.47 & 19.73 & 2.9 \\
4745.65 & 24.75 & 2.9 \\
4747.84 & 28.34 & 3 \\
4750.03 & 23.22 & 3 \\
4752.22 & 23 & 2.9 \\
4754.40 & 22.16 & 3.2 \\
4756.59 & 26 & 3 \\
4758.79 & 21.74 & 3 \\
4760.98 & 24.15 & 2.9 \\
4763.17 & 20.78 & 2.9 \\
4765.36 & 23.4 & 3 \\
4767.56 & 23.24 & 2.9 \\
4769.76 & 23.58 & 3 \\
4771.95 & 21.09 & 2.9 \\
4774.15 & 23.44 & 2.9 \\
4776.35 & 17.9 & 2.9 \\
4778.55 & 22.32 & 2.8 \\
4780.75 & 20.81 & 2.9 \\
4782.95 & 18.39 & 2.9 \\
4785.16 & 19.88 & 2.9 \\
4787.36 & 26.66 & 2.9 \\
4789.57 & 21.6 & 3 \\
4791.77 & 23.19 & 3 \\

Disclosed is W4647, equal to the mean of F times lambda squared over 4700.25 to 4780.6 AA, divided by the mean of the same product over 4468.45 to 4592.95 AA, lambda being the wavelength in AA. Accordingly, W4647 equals 1.15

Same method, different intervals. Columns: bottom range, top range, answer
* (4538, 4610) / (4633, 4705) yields 1.07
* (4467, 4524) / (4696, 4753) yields 1.12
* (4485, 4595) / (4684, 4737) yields 1.14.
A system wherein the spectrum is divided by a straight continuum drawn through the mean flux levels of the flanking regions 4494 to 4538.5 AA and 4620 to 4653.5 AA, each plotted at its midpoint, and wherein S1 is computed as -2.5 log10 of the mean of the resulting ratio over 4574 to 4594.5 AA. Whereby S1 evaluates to 0.102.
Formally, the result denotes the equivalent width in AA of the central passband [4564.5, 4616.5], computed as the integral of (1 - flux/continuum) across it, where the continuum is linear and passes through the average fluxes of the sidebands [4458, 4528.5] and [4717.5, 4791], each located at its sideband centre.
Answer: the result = 2.7 AA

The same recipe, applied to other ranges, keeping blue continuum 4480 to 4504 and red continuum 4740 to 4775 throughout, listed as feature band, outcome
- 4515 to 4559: 3.3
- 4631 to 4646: -0.3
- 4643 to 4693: 3.9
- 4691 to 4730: 0.8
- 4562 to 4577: 0.2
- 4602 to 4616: 0.3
